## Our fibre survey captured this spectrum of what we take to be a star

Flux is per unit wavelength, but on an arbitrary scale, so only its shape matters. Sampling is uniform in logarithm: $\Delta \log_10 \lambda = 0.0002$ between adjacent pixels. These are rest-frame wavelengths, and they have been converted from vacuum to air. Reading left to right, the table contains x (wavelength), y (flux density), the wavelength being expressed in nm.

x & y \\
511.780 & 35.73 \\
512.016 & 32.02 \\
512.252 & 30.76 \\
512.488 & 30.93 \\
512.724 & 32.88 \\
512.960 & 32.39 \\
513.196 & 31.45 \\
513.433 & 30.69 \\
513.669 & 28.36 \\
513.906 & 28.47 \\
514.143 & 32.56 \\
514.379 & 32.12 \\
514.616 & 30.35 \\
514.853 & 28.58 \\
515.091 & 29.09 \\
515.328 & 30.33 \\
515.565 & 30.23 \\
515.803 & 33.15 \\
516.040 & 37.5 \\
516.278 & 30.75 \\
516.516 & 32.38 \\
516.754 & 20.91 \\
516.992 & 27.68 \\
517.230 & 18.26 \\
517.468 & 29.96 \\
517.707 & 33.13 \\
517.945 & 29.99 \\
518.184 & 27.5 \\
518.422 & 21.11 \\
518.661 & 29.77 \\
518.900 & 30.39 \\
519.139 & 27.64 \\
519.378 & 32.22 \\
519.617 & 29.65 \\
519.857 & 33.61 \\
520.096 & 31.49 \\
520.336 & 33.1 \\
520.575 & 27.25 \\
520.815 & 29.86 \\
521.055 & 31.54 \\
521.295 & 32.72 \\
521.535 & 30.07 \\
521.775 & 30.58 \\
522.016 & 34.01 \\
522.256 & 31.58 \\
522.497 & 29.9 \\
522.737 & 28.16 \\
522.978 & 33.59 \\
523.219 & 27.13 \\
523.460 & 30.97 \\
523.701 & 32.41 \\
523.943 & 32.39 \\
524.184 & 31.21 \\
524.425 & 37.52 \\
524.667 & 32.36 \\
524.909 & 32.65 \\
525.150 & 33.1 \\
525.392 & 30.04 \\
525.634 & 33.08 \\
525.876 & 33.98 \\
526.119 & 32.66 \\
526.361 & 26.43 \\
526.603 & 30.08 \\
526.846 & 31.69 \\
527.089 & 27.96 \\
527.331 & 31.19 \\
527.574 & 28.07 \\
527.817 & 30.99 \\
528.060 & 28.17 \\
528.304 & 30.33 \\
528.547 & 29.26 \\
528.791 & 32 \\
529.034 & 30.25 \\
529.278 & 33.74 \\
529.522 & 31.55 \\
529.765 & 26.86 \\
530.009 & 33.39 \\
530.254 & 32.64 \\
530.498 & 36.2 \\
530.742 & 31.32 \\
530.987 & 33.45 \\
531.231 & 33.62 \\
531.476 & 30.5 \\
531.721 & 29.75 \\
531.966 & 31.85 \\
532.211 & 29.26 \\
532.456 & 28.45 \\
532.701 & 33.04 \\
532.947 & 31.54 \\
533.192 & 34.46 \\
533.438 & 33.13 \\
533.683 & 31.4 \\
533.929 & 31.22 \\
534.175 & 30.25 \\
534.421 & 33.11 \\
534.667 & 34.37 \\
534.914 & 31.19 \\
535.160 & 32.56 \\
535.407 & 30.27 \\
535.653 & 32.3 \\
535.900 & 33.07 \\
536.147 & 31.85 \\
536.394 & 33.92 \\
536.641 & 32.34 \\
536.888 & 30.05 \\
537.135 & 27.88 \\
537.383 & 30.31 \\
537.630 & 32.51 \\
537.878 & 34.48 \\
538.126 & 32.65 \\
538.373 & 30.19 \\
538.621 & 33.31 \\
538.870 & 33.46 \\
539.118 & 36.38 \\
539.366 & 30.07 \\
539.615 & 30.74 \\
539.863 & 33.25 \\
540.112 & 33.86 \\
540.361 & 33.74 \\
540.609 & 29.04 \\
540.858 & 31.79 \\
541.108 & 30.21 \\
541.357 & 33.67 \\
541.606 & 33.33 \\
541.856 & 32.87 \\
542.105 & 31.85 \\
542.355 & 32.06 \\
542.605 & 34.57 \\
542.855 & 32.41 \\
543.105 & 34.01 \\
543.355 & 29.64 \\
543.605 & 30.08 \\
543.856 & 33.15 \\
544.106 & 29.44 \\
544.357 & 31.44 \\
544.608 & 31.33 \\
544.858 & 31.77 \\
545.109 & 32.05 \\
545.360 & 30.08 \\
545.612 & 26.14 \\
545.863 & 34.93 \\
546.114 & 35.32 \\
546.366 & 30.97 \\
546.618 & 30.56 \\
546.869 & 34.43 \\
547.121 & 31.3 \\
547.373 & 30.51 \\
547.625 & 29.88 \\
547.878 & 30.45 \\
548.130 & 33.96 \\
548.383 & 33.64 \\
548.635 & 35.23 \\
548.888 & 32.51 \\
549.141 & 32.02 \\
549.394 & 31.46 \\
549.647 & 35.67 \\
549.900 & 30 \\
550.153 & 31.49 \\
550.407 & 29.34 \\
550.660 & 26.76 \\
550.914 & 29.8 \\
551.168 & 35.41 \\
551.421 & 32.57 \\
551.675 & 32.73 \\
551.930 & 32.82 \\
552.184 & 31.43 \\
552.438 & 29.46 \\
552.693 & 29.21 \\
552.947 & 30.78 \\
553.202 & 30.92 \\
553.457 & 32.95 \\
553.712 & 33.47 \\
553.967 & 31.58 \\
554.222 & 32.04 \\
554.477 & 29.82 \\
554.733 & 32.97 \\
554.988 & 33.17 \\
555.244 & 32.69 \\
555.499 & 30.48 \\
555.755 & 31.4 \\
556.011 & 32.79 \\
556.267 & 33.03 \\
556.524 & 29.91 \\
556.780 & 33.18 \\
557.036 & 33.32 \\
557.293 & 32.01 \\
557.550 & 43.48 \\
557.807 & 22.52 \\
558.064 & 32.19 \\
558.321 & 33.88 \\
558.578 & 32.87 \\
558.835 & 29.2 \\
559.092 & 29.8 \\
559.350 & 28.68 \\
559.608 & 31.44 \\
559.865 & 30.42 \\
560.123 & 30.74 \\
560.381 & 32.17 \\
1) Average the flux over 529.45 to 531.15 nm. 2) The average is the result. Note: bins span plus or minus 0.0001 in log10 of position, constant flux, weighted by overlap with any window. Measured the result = 32.3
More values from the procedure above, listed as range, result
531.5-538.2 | 31.7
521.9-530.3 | 31.2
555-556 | 31.9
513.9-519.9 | 29.5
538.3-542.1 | 32.4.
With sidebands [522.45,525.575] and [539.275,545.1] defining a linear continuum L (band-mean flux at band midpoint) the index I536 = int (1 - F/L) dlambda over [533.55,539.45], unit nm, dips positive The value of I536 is -0.04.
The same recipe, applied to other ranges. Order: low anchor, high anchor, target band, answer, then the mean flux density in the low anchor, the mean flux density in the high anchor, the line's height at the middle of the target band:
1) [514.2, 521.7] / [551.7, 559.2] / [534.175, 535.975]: -0.089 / 29.8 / 31.9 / 30.7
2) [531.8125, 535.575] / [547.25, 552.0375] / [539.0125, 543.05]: -0.087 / 31.7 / 31.9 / 31.8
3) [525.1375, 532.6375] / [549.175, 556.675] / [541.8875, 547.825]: -0.047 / 31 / 31.6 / 31.4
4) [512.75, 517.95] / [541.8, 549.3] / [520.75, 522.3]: -0.059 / 30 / 31.9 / 30.4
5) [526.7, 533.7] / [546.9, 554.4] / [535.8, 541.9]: -0.144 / 31.2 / 31.7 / 31.4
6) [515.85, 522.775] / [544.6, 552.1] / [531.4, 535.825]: -0.116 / 29.8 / 31.8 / 30.8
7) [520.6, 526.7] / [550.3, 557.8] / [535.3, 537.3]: 0.013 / 31.5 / 31.9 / 31.6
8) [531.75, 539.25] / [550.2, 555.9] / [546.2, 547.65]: 0.007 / 32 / 31.5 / 31.6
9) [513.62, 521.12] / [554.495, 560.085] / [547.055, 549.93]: -0.089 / 29.7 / 31.8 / 31.3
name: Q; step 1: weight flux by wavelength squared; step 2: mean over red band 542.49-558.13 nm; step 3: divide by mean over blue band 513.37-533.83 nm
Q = 1.1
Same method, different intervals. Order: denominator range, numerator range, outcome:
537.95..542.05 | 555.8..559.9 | 1.05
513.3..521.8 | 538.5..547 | 1.18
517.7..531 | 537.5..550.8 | 1.11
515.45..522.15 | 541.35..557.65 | 1.20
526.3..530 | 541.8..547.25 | 1.12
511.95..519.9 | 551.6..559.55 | 1.23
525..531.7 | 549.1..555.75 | 1.11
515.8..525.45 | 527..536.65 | 1.08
